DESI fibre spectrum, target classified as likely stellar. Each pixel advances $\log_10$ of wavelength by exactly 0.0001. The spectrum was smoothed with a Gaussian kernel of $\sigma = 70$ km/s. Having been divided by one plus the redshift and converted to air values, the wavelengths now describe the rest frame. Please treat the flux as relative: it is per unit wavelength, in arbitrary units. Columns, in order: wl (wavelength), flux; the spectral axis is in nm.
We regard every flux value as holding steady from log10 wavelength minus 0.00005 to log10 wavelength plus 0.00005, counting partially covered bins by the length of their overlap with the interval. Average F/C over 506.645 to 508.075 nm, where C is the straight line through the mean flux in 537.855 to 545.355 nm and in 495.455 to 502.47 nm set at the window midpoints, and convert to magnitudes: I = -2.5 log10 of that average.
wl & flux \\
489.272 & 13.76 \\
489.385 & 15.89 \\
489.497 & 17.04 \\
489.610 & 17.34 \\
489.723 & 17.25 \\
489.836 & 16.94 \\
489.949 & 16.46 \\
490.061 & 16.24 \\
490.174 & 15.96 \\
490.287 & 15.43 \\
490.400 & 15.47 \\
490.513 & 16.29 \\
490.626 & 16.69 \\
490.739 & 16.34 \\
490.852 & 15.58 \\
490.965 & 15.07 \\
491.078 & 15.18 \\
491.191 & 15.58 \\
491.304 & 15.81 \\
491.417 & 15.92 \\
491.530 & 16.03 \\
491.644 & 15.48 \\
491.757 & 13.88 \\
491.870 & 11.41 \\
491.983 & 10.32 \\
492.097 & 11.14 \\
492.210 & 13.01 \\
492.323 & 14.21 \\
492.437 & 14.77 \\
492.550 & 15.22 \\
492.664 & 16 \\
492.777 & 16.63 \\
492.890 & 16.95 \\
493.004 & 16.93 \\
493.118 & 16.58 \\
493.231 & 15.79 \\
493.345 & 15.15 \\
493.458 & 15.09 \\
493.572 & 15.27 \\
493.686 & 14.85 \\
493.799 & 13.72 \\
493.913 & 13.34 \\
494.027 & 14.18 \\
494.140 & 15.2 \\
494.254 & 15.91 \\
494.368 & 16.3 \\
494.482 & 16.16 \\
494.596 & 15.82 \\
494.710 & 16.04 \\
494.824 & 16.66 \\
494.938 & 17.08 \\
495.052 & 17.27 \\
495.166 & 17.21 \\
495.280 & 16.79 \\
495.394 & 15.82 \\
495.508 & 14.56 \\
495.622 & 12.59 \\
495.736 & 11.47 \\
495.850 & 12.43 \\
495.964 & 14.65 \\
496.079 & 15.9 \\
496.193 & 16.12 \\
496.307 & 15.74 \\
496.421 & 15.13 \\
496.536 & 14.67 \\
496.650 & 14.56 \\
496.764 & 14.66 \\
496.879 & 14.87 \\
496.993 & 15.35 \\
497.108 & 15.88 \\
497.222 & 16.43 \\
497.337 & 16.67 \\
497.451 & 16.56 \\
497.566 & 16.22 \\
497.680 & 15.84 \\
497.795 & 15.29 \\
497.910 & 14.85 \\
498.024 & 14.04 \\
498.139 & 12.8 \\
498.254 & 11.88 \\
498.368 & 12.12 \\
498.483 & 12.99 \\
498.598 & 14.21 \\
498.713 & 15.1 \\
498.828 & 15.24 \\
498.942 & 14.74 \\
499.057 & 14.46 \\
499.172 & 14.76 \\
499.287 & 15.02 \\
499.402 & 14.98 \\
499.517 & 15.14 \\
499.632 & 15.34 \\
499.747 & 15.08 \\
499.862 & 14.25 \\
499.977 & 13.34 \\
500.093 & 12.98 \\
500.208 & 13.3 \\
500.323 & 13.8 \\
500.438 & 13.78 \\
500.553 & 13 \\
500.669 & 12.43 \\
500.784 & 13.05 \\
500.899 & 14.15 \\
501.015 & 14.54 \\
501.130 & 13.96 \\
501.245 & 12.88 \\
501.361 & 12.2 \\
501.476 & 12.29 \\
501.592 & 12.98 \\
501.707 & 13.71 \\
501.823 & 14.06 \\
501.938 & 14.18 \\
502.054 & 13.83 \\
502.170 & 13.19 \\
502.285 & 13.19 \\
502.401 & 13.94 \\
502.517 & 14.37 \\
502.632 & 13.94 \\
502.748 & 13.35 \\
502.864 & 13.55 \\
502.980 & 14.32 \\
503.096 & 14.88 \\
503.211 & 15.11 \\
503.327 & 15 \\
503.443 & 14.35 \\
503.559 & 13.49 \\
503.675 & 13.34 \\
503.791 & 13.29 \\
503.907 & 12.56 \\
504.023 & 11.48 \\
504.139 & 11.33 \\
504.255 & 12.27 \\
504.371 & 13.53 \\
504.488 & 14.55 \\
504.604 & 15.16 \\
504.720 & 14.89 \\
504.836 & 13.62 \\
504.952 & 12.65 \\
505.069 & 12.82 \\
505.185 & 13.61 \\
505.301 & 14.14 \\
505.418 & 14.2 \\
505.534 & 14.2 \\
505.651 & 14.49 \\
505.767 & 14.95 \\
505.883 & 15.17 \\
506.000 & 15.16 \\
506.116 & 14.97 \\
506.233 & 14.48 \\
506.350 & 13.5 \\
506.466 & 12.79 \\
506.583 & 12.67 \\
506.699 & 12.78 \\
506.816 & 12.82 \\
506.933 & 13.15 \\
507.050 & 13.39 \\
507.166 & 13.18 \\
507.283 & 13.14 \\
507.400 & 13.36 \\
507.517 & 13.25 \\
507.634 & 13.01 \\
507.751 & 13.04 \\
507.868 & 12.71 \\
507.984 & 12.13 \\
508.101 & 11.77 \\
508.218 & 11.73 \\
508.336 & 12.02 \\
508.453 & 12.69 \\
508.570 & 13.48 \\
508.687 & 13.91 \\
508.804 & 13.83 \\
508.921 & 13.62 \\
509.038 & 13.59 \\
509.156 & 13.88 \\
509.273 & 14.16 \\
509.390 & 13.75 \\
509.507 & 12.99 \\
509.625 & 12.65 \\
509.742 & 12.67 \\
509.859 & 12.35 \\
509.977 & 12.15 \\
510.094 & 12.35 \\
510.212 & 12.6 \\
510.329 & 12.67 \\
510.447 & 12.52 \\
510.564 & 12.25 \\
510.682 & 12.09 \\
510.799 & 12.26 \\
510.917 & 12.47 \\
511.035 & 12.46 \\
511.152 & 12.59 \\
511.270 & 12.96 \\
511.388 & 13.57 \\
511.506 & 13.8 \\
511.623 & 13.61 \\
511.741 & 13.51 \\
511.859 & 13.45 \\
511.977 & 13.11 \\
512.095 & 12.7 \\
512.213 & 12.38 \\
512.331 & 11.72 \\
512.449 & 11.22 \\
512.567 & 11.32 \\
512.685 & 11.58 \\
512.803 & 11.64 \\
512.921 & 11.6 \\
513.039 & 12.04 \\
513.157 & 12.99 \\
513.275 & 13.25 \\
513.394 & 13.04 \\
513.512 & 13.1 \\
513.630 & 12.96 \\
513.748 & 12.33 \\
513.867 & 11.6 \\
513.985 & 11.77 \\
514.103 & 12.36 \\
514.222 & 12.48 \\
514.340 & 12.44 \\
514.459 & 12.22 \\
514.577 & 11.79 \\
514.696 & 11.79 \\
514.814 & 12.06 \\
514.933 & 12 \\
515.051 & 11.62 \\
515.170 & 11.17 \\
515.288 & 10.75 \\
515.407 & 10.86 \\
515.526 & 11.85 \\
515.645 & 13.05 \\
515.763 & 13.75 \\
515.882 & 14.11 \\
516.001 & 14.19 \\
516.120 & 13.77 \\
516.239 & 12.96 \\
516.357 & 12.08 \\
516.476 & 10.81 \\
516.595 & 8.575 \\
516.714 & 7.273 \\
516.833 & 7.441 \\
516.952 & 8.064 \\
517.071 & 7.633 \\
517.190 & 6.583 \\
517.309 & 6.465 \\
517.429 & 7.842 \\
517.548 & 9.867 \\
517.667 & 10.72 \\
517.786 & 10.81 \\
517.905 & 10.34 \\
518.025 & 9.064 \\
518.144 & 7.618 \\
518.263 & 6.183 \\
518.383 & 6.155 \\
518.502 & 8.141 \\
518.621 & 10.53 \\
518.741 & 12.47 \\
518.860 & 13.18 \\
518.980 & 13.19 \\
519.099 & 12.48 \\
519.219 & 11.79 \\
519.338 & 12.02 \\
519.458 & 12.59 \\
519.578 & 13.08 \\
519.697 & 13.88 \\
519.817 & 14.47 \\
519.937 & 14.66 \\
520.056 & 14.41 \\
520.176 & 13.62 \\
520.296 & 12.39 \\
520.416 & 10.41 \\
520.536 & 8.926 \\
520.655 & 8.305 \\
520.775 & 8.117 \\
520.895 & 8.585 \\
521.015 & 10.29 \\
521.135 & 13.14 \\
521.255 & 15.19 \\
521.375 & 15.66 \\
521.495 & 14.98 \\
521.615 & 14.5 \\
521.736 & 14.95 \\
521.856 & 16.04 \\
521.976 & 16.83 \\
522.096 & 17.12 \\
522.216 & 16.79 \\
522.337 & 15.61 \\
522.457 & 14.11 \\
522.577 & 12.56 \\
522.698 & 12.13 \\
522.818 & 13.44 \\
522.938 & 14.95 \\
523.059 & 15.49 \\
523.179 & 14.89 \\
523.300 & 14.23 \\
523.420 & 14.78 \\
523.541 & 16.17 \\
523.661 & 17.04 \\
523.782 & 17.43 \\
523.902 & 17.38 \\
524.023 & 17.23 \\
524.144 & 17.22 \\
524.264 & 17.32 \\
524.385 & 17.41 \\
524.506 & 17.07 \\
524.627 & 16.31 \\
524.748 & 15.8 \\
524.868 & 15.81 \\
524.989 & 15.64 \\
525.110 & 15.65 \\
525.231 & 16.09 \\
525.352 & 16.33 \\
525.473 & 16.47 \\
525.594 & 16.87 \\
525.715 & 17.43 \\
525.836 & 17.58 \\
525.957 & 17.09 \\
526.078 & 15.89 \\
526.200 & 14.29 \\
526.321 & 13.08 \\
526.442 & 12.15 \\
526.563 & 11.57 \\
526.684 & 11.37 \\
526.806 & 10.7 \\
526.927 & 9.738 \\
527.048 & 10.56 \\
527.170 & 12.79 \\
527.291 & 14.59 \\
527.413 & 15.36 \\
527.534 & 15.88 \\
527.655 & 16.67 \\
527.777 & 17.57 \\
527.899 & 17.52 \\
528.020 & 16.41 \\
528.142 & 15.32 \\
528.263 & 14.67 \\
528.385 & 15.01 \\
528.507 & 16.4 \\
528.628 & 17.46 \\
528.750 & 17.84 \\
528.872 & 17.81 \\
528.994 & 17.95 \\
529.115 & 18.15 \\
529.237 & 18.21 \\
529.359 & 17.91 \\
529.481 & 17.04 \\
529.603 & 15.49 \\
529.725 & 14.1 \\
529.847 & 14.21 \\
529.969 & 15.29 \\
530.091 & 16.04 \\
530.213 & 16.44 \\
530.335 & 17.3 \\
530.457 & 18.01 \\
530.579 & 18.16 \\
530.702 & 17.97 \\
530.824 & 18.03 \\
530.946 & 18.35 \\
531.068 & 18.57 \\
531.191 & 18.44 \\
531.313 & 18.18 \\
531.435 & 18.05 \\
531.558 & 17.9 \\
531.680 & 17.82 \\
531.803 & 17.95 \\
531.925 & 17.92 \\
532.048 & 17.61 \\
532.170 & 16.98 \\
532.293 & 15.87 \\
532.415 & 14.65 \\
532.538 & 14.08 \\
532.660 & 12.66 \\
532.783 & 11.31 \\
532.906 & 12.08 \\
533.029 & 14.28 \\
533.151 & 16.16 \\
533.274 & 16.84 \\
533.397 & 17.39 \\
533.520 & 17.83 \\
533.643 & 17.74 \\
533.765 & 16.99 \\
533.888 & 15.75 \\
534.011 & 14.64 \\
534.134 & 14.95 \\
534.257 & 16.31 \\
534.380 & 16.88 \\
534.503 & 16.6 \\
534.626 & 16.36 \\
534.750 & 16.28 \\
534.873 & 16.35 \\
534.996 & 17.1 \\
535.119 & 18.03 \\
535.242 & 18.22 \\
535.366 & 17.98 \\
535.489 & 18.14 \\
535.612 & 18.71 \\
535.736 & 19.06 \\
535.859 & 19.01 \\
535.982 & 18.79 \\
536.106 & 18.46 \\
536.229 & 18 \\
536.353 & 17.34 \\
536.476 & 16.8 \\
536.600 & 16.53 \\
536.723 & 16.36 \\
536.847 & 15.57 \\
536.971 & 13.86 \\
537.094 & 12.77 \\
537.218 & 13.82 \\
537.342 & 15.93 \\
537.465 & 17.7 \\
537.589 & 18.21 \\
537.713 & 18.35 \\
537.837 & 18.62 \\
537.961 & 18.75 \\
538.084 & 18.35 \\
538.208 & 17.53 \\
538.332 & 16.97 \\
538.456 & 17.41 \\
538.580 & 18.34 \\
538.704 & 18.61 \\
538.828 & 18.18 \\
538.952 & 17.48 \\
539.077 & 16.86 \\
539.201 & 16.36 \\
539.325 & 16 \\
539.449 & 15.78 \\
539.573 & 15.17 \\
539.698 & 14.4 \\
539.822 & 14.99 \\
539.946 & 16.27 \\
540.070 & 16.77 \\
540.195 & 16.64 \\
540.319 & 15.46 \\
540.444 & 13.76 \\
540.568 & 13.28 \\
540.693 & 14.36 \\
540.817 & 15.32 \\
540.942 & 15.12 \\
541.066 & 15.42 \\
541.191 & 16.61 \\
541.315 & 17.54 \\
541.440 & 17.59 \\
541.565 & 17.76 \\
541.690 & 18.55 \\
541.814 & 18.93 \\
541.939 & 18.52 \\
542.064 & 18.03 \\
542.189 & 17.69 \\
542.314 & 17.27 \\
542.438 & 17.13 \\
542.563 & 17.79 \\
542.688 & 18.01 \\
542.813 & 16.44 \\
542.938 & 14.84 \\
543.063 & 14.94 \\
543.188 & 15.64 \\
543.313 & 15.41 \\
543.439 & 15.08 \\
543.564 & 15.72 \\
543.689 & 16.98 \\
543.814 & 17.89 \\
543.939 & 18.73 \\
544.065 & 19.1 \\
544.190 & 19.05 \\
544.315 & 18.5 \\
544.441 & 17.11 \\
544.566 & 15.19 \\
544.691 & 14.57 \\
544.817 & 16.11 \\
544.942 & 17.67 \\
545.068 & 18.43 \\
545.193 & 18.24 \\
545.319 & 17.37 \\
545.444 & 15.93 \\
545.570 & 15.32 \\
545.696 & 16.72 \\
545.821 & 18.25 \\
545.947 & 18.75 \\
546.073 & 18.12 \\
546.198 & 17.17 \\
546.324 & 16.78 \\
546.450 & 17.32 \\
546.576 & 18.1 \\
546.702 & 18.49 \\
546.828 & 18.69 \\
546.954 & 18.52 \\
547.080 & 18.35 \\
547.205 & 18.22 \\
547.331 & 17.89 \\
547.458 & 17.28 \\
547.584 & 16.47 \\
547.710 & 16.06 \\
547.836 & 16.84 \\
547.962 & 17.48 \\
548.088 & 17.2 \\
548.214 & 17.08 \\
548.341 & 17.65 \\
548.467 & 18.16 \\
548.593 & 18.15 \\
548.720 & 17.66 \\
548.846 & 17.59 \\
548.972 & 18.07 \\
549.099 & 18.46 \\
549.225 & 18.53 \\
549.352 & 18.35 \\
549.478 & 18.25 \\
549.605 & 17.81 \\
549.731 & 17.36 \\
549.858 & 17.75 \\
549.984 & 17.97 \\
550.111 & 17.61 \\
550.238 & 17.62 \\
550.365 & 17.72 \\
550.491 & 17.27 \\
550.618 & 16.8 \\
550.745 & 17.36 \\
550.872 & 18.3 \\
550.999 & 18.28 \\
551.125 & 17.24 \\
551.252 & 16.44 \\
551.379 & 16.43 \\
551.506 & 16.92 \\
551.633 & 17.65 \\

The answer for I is 0.138 mag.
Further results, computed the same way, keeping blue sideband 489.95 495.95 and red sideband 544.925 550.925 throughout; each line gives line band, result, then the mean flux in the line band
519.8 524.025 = 0.17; 14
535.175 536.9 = -0.04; 17.8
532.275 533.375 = 0.19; 14.3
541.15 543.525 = 0.02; 17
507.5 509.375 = 0.21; 13.1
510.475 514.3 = 0.27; 12.5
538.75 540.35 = 0.07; 16.2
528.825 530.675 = 0.00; 16.8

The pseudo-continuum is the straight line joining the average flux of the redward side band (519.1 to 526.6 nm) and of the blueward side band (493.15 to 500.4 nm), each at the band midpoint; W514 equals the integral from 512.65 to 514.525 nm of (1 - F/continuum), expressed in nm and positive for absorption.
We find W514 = 0.30 nm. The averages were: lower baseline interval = 14.9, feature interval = 12.3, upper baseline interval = 14.6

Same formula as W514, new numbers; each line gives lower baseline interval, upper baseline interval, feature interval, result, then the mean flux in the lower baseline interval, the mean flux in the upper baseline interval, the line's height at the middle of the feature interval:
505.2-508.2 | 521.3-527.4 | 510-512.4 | 0.21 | 13.5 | 15.1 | 13.9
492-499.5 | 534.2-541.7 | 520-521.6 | 0.41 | 15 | 16.8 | 16.1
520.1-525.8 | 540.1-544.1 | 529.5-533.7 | -0.23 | 14.8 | 16.6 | 15.6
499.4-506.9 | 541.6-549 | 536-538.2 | -0.03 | 13.7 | 17.3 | 16.6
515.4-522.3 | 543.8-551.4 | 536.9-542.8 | -0.27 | 11.6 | 17.6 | 16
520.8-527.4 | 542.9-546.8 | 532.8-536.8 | -0.22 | 14.9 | 17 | 16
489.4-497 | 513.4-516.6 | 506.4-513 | 0.11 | 15.3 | 12.2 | 13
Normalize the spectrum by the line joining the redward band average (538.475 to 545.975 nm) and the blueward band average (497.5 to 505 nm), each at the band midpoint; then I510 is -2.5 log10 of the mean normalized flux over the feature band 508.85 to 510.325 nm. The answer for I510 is 0.11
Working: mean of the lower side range 13.9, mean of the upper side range 16.7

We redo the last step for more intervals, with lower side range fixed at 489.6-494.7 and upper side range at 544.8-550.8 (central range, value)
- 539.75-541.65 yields 0.10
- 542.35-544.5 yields 0.03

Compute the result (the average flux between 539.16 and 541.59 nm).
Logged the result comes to 15.7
